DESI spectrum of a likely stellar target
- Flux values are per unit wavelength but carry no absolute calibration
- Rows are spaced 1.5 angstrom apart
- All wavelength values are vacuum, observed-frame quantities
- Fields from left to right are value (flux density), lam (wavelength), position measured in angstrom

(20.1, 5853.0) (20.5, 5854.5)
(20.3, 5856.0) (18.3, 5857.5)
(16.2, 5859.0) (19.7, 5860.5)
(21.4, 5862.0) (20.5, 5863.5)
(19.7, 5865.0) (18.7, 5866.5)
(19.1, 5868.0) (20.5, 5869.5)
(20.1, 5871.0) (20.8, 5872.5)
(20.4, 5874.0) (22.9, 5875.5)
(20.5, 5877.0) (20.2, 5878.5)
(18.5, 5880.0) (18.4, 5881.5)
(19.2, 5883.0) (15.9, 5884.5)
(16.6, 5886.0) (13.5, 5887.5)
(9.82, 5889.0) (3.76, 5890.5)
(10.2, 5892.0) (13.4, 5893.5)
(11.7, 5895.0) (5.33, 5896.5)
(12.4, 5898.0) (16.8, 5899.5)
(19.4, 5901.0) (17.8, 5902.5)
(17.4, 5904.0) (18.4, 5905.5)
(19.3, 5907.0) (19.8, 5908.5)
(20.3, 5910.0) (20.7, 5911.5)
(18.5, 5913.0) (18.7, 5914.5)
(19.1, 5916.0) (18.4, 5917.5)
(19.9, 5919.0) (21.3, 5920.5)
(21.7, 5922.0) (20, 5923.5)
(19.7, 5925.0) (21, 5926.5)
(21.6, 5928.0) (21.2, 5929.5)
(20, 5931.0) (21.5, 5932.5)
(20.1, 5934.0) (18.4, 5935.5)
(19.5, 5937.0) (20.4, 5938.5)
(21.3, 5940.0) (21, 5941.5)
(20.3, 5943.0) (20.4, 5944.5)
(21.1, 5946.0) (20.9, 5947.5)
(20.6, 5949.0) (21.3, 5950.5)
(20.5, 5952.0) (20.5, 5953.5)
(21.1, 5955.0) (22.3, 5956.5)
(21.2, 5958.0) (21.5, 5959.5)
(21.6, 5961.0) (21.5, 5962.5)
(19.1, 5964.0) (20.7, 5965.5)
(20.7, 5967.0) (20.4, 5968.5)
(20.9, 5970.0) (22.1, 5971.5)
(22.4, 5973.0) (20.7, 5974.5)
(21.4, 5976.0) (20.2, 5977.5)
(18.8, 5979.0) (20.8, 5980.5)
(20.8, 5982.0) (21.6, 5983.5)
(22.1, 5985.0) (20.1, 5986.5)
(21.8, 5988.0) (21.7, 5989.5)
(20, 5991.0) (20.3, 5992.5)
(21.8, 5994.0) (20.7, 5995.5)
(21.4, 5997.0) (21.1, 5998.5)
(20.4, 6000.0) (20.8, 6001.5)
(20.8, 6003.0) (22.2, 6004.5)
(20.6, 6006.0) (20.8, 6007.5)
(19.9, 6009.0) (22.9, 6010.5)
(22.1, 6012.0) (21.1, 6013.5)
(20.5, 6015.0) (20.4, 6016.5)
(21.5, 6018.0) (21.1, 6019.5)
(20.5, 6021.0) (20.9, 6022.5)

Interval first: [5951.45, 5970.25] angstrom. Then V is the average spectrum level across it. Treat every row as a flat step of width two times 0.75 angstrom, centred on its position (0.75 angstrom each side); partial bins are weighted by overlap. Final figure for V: 20.9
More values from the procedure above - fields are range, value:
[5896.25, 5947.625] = 19.4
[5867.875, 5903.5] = 16.1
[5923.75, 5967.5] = 20.7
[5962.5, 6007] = 20.9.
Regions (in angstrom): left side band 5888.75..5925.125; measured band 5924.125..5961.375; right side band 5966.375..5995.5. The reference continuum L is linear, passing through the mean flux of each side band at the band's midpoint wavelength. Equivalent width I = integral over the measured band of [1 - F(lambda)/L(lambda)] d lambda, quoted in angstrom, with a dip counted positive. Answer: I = -4.1 angstrom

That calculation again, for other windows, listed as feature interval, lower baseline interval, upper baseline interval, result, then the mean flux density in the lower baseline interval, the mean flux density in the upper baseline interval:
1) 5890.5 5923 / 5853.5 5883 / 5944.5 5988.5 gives 5.5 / 19.8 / 21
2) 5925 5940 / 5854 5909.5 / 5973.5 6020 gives -1.2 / 17.2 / 21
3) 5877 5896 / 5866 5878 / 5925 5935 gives 5.6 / 20.4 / 20.7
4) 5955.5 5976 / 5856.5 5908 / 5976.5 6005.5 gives -1.2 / 17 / 20.9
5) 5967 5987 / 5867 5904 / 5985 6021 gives -1.0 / 16.2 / 21.1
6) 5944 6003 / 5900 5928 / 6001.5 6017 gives -1.2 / 19.6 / 21.1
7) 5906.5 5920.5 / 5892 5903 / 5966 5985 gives -4.2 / 13.5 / 20.9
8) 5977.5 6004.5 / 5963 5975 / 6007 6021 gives 0.1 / 20.9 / 21.1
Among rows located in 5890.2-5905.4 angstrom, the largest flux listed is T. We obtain 19.4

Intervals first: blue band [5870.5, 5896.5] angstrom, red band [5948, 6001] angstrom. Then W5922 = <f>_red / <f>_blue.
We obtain 1.32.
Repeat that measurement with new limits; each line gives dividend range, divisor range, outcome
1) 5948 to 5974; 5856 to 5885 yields 1.08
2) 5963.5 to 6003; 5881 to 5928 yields 1.24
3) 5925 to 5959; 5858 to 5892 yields 1.16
